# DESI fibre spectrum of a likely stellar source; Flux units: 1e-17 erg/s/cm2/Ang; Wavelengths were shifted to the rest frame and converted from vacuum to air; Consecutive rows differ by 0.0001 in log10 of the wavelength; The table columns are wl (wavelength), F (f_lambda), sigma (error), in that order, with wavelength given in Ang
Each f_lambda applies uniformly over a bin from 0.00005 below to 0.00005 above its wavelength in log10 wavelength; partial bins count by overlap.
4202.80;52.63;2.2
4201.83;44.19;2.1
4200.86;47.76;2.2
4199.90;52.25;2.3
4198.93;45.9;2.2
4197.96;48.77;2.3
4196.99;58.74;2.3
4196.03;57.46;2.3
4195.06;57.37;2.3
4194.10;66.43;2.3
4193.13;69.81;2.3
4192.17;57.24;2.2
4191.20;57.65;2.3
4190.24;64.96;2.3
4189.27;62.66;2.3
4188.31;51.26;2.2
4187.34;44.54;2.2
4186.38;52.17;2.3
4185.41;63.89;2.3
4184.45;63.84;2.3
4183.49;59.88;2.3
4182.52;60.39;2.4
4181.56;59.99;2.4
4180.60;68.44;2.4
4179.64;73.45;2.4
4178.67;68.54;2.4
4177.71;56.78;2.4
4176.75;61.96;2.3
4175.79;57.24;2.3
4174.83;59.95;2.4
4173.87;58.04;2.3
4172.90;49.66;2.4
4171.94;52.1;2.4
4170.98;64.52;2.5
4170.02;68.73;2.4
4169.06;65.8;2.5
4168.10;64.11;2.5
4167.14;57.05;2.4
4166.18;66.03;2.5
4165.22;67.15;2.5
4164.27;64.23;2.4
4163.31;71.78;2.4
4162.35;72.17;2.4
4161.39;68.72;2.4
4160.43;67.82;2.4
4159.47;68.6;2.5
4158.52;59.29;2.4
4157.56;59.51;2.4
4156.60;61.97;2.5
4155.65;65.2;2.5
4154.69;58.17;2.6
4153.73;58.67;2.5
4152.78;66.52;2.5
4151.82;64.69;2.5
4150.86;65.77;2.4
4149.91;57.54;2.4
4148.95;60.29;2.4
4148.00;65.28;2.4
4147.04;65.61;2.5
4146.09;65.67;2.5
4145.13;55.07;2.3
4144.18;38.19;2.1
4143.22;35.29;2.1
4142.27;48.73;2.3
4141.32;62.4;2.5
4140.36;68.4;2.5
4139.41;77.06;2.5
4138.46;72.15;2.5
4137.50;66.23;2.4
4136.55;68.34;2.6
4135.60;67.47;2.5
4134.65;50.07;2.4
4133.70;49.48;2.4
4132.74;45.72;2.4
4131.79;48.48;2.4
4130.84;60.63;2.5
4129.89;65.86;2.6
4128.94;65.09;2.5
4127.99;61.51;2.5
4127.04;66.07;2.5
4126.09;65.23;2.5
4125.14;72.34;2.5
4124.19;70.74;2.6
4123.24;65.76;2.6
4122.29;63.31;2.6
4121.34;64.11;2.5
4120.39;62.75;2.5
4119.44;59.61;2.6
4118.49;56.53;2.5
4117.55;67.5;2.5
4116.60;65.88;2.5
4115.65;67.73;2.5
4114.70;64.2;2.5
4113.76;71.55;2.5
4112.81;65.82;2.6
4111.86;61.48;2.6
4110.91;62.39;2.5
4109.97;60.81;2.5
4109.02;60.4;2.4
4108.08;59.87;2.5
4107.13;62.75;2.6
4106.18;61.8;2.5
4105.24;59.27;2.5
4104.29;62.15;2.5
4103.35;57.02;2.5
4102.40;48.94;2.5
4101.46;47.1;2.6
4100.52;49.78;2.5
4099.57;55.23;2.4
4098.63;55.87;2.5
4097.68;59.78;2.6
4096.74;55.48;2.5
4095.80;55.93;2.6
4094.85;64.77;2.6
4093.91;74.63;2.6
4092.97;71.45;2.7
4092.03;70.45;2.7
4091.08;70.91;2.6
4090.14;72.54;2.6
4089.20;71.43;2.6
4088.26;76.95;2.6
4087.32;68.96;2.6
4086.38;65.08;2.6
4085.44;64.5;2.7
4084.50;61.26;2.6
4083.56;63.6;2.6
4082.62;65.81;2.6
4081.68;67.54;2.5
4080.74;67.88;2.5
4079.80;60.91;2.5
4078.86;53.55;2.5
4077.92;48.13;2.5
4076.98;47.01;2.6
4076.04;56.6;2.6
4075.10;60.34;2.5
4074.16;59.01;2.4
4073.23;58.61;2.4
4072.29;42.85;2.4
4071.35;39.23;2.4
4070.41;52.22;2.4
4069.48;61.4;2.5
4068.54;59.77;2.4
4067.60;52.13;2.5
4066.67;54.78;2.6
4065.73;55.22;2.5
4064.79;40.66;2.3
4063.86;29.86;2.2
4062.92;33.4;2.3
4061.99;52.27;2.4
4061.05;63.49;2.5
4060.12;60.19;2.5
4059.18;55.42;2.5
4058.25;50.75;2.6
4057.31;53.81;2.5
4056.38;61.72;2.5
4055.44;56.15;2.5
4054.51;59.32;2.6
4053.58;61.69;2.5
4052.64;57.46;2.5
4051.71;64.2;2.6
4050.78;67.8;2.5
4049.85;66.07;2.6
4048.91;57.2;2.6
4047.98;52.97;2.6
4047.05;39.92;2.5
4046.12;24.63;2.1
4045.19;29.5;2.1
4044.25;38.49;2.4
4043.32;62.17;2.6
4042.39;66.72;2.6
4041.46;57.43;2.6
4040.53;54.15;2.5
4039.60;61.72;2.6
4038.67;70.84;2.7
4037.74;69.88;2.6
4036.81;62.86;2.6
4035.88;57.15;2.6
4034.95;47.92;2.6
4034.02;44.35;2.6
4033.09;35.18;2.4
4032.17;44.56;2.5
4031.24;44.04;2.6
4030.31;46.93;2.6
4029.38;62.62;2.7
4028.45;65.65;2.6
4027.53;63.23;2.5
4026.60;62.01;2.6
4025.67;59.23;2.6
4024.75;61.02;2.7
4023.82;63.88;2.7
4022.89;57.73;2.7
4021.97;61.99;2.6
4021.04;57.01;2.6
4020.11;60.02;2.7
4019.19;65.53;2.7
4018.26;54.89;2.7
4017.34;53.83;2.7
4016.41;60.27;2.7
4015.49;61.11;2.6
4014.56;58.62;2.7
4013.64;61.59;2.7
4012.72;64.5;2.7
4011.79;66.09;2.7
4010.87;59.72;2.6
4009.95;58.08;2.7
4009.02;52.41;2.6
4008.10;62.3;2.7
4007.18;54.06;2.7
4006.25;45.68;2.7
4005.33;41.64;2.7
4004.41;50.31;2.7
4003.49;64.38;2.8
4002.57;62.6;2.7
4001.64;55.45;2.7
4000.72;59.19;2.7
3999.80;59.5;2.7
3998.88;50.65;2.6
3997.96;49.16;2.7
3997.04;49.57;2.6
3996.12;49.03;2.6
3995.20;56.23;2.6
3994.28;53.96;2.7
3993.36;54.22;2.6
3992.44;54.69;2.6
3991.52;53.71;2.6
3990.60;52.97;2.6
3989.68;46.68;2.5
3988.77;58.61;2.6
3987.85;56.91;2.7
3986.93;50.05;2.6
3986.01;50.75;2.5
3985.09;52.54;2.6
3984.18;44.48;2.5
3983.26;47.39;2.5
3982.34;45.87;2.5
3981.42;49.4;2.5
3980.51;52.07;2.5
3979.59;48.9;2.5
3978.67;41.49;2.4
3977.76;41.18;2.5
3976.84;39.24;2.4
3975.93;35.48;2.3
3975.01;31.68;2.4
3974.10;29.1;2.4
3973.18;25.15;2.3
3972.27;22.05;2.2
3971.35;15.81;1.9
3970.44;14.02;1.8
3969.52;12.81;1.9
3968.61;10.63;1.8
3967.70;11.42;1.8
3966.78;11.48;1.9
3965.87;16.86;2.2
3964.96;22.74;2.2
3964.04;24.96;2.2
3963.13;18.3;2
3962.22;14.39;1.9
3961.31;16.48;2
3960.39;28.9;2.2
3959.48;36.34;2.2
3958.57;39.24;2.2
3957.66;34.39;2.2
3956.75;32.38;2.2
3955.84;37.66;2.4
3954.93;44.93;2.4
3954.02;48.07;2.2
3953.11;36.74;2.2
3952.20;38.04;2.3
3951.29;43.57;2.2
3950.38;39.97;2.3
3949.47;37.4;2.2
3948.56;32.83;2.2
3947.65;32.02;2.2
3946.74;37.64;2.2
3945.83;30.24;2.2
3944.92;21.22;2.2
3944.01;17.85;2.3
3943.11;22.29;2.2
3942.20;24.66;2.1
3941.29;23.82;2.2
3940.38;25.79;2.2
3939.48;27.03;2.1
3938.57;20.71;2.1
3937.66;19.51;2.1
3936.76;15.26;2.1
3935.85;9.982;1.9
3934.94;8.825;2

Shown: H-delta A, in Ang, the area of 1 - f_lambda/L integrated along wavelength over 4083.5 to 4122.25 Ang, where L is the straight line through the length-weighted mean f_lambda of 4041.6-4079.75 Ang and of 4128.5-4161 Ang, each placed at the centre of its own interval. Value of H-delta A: -4.3 Ang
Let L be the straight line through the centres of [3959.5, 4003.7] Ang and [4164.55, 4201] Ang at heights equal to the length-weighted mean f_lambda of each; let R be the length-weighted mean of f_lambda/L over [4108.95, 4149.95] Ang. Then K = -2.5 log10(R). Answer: -0.139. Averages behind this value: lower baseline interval 39.7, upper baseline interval 59.7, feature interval 61.7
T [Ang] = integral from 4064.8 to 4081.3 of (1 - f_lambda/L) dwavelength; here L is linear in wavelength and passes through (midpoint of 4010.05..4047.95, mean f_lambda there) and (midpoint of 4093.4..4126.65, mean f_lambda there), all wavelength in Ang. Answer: 1.32 Ang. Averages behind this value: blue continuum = 56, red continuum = 61.7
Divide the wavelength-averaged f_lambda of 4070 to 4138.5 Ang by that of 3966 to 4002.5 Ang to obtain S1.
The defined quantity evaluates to 1.45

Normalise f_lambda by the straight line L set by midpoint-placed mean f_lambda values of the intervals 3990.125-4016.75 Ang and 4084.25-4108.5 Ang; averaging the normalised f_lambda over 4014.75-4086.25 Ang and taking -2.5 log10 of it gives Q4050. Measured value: 0.07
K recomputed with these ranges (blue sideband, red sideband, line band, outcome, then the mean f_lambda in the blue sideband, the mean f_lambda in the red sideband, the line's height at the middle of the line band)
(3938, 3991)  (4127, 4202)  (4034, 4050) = -0.222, 33.2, 60.4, 43.7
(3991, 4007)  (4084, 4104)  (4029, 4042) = 0.055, 53.5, 62.8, 57.1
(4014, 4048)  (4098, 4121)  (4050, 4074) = 0.061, 55.2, 60.3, 57.2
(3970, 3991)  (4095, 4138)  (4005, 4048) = -0.162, 41.4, 60.8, 48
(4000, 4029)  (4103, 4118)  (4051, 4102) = 0.064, 58.9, 63.2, 61.7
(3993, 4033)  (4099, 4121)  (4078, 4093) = -0.119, 56.7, 60.5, 59.5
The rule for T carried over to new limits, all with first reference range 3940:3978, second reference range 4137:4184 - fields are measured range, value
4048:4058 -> -3.64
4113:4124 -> -1.90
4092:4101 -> -1.67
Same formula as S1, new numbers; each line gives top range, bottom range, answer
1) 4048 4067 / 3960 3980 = 2.28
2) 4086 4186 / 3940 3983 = 2.06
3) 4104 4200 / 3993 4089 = 1.10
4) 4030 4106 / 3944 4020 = 1.32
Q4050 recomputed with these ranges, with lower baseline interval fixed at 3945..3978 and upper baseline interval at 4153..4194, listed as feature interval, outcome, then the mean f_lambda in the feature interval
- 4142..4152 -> 0.03 mag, 56.5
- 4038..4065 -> -0.25 mag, 53.7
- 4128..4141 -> -0.11 mag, 61.9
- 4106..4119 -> -0.21 mag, 63.5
